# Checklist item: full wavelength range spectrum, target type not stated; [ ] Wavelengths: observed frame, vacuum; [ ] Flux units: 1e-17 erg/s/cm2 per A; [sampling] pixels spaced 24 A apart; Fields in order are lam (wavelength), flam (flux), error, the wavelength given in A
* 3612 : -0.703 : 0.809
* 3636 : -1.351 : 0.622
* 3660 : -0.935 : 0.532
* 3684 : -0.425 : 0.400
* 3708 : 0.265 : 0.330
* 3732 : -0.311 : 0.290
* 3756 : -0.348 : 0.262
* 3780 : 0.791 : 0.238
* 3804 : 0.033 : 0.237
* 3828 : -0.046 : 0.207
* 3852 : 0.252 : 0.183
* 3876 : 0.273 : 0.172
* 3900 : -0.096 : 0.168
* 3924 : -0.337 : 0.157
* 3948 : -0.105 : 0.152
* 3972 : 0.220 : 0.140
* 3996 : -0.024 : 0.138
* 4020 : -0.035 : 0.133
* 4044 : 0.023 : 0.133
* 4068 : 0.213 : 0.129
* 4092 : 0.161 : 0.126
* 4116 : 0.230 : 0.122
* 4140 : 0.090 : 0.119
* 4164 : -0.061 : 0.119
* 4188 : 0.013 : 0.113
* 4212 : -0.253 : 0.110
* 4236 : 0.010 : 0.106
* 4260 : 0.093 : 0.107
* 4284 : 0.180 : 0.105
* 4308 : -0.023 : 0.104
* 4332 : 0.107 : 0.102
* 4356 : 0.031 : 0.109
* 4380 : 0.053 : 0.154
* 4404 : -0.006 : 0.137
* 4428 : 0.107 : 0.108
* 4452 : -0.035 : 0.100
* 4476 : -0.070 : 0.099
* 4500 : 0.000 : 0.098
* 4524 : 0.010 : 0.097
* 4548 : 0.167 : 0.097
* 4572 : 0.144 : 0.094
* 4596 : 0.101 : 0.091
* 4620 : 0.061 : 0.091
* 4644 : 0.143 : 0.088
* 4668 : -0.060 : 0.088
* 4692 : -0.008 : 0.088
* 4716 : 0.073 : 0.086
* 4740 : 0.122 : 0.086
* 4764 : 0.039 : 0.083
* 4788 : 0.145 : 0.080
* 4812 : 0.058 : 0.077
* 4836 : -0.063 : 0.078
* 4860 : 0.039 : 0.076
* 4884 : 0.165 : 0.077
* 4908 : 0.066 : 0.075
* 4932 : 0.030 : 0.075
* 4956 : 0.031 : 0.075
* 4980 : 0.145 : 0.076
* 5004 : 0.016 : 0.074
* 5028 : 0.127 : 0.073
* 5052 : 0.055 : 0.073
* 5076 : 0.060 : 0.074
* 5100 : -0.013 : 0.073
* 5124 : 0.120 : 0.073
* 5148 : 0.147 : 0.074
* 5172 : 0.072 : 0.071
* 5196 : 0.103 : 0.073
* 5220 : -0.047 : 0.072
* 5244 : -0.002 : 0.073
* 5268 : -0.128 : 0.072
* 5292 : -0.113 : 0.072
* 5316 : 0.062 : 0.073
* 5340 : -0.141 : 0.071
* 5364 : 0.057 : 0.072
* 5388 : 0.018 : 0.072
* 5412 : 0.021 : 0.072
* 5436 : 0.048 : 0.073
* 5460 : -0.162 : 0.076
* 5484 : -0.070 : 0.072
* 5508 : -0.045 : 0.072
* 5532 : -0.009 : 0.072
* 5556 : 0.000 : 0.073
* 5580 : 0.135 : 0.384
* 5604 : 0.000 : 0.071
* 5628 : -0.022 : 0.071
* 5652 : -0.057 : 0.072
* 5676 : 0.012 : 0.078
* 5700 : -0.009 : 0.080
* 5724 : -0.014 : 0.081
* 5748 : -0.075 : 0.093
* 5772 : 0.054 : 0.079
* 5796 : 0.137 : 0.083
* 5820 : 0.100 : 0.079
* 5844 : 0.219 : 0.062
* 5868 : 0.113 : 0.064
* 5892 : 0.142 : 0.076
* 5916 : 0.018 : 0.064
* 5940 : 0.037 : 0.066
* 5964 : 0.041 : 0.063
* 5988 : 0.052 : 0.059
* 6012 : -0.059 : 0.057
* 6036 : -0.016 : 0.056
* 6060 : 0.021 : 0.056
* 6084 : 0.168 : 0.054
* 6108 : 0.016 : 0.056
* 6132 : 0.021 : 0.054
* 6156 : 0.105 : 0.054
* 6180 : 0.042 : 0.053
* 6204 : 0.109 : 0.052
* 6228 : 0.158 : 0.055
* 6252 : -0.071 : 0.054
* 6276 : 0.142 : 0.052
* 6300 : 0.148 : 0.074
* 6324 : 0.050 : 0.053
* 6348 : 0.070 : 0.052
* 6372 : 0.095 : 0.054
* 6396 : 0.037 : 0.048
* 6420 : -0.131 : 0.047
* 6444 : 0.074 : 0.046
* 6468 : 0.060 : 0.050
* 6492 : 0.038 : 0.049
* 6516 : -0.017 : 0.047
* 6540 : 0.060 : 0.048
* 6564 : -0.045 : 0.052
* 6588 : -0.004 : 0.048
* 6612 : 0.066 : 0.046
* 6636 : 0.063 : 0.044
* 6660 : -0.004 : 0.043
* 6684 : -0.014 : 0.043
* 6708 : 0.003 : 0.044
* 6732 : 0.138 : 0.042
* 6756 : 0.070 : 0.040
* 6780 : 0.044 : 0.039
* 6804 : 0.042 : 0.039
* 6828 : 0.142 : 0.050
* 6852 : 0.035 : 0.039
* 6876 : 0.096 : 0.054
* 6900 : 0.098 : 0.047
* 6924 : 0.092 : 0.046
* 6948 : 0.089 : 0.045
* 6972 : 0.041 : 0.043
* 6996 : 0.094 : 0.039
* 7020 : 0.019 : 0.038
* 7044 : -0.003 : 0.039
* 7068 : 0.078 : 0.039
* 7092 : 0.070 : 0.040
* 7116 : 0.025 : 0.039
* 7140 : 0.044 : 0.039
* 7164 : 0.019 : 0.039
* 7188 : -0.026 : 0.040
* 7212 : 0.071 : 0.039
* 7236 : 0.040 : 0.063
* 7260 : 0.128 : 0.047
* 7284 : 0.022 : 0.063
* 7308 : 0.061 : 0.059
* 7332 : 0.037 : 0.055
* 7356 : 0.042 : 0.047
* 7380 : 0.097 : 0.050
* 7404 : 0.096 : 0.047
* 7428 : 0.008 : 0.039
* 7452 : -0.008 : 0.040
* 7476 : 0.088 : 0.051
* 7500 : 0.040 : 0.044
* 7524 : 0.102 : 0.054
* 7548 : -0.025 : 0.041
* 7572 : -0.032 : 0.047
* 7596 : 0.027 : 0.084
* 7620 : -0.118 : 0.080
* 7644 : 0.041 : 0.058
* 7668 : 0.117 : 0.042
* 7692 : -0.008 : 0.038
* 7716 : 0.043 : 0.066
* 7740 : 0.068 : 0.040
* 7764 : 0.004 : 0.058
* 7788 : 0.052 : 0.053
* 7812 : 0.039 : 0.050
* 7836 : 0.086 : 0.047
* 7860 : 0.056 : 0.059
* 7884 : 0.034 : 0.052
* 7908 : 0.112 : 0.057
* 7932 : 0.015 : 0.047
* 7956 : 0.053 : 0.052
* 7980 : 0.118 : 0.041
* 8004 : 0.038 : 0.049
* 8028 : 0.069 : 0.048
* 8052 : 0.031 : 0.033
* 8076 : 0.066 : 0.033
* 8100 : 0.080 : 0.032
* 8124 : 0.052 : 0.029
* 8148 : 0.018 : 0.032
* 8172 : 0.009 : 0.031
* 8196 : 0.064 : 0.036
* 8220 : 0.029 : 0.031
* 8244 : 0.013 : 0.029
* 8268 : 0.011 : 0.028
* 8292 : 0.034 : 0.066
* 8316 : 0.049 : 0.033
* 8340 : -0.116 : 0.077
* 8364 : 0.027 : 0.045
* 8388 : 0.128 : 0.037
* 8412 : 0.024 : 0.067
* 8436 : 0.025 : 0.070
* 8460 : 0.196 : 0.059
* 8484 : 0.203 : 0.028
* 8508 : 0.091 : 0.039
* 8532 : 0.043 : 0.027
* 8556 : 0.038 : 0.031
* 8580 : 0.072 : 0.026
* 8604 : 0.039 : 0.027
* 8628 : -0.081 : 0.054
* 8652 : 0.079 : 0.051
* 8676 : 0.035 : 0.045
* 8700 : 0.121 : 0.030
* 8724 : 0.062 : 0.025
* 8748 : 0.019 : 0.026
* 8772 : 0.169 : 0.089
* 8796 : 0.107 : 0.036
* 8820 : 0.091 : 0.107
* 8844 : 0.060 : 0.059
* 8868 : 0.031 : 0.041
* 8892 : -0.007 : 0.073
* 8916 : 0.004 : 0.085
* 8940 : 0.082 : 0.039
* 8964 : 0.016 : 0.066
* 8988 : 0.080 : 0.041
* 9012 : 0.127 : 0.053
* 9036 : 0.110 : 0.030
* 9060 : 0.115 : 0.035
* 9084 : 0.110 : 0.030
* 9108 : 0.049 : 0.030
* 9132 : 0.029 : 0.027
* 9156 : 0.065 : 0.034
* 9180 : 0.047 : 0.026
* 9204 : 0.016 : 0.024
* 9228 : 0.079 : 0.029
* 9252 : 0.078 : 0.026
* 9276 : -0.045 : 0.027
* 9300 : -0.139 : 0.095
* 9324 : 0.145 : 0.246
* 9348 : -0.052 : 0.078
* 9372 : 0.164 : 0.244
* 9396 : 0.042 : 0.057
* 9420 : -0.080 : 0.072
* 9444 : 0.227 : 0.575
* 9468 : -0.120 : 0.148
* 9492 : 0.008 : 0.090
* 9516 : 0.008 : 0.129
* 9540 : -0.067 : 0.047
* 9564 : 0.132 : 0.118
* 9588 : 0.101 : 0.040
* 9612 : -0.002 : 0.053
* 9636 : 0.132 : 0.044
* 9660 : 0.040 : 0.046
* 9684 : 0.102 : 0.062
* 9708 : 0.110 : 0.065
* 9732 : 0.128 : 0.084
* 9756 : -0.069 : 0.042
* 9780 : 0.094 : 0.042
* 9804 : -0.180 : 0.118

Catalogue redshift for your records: 1.27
